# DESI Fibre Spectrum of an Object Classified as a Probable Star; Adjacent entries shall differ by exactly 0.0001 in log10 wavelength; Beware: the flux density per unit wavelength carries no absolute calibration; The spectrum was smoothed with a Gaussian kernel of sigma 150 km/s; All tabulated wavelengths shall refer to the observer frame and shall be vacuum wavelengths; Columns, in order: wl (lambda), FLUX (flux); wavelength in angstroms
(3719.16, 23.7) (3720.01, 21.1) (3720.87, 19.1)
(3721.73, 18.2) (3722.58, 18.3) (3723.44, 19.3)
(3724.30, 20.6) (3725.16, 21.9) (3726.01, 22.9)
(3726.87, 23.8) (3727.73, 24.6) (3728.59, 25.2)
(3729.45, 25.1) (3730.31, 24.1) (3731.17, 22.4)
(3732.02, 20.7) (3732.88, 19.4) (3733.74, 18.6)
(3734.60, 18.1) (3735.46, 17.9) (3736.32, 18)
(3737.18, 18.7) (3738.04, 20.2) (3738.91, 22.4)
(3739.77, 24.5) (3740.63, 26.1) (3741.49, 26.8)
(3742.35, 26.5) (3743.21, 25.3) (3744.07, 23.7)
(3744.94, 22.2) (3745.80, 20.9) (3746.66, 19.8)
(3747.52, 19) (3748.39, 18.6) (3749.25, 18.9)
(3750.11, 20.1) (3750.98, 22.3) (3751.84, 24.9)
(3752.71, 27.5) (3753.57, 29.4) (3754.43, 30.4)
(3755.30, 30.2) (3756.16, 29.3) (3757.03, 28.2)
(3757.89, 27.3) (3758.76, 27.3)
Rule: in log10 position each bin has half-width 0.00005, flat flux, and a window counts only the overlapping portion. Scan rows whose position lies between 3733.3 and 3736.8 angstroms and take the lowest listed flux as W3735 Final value 17.9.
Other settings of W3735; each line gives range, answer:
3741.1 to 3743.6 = 25.3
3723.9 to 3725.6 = 20.6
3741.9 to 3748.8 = 18.6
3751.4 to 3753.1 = 24.9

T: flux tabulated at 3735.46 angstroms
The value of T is 17.9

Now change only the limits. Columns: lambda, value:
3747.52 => 19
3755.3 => 30.2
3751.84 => 24.9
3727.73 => 24.6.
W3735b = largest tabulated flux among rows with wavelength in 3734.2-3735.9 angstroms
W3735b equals 18.1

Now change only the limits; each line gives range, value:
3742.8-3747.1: 25.3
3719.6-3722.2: 21.1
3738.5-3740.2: 24.5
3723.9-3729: 25.2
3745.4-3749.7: 20.9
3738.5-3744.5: 26.8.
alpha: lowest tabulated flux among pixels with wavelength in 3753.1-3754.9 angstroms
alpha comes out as 29.4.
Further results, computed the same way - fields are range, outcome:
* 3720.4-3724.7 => 18.2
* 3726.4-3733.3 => 19.4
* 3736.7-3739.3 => 18.7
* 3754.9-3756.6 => 29.3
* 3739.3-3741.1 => 24.5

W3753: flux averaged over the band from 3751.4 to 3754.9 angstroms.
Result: 28.1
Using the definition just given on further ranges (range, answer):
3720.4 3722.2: 18.7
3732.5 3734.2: 19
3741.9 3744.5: 25.2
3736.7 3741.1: 22.3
